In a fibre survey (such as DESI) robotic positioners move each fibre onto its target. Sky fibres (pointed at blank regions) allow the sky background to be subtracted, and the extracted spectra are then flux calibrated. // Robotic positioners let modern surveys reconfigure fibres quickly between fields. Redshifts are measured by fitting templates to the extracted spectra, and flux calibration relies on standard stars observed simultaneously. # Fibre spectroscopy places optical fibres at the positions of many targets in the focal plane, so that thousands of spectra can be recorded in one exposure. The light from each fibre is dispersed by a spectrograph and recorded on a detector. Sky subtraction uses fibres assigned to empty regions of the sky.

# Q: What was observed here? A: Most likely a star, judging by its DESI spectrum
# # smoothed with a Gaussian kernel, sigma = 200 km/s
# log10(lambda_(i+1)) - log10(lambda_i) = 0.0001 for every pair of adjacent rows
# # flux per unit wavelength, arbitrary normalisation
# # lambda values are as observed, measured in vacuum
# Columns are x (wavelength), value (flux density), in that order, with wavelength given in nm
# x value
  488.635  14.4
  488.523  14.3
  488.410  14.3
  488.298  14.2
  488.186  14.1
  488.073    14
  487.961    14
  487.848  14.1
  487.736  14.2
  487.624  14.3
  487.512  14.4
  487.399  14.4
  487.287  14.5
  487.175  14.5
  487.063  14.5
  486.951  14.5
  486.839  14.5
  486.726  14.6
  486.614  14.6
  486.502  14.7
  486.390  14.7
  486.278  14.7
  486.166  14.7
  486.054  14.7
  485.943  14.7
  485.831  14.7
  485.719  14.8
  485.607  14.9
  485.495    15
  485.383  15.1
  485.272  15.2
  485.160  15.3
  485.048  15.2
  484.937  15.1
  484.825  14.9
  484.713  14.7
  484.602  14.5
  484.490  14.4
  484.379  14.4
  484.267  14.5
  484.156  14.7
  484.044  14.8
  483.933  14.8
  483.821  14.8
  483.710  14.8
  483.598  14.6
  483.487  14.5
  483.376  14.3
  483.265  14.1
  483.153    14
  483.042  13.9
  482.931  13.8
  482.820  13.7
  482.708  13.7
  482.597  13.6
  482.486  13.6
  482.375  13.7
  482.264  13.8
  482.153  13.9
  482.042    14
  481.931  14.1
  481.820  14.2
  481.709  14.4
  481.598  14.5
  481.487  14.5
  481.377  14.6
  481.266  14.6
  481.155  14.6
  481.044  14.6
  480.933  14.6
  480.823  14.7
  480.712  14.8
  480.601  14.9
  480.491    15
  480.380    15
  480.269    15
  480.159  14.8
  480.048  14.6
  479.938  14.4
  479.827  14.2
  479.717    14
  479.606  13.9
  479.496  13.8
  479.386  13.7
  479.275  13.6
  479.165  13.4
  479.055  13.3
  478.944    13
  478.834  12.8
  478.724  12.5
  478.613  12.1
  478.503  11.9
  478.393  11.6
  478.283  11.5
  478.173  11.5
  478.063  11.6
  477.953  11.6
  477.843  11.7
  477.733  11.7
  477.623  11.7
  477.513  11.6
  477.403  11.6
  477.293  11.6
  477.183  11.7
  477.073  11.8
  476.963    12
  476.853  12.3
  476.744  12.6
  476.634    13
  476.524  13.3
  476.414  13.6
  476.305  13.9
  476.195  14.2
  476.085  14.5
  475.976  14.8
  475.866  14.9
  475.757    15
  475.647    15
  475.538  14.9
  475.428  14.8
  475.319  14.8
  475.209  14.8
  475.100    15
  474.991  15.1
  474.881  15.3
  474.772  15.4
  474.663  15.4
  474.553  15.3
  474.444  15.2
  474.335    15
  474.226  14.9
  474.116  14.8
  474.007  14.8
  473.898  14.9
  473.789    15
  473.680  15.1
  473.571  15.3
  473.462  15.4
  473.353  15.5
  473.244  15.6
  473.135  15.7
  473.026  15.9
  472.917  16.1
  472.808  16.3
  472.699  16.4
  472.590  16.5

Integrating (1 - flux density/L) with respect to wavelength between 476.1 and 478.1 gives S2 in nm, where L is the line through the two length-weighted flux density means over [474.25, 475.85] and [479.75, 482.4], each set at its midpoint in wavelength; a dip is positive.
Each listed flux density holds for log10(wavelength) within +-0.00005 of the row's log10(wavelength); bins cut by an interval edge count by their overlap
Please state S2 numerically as 0.34 nm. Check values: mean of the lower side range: 15.1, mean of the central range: 12.4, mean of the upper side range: 14.5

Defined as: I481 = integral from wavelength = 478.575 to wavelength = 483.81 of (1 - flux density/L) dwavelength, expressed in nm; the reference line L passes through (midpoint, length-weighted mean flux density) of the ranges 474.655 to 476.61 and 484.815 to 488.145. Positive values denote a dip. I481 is 0.20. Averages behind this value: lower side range 14.7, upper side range 14.6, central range 14.1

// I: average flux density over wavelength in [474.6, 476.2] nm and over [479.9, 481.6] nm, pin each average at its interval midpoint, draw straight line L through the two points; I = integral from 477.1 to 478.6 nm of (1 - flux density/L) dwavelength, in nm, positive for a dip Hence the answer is 0.32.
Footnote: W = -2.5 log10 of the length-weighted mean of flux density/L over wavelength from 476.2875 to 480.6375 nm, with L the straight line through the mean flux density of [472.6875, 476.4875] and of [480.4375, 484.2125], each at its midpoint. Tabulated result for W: 0.14 mag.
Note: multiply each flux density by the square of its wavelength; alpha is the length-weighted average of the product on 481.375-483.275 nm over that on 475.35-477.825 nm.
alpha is 1.09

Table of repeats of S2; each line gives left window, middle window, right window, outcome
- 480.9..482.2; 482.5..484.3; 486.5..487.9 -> 0.016 nm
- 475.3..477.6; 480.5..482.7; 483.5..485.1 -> -0.007 nm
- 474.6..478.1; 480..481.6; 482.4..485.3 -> -0.077 nm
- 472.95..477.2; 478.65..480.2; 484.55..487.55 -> 0.100 nm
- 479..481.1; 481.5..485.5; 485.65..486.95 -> 0.032 nm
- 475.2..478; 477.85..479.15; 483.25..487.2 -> 0.132 nm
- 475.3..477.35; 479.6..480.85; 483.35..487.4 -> -0.049 nm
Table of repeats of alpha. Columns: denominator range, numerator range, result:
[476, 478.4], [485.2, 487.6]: 1.24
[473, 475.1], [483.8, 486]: 1.02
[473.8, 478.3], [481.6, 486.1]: 1.09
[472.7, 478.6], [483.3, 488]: 1.10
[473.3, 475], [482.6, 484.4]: 0.98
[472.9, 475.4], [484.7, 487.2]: 1.02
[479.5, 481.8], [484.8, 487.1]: 1.04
